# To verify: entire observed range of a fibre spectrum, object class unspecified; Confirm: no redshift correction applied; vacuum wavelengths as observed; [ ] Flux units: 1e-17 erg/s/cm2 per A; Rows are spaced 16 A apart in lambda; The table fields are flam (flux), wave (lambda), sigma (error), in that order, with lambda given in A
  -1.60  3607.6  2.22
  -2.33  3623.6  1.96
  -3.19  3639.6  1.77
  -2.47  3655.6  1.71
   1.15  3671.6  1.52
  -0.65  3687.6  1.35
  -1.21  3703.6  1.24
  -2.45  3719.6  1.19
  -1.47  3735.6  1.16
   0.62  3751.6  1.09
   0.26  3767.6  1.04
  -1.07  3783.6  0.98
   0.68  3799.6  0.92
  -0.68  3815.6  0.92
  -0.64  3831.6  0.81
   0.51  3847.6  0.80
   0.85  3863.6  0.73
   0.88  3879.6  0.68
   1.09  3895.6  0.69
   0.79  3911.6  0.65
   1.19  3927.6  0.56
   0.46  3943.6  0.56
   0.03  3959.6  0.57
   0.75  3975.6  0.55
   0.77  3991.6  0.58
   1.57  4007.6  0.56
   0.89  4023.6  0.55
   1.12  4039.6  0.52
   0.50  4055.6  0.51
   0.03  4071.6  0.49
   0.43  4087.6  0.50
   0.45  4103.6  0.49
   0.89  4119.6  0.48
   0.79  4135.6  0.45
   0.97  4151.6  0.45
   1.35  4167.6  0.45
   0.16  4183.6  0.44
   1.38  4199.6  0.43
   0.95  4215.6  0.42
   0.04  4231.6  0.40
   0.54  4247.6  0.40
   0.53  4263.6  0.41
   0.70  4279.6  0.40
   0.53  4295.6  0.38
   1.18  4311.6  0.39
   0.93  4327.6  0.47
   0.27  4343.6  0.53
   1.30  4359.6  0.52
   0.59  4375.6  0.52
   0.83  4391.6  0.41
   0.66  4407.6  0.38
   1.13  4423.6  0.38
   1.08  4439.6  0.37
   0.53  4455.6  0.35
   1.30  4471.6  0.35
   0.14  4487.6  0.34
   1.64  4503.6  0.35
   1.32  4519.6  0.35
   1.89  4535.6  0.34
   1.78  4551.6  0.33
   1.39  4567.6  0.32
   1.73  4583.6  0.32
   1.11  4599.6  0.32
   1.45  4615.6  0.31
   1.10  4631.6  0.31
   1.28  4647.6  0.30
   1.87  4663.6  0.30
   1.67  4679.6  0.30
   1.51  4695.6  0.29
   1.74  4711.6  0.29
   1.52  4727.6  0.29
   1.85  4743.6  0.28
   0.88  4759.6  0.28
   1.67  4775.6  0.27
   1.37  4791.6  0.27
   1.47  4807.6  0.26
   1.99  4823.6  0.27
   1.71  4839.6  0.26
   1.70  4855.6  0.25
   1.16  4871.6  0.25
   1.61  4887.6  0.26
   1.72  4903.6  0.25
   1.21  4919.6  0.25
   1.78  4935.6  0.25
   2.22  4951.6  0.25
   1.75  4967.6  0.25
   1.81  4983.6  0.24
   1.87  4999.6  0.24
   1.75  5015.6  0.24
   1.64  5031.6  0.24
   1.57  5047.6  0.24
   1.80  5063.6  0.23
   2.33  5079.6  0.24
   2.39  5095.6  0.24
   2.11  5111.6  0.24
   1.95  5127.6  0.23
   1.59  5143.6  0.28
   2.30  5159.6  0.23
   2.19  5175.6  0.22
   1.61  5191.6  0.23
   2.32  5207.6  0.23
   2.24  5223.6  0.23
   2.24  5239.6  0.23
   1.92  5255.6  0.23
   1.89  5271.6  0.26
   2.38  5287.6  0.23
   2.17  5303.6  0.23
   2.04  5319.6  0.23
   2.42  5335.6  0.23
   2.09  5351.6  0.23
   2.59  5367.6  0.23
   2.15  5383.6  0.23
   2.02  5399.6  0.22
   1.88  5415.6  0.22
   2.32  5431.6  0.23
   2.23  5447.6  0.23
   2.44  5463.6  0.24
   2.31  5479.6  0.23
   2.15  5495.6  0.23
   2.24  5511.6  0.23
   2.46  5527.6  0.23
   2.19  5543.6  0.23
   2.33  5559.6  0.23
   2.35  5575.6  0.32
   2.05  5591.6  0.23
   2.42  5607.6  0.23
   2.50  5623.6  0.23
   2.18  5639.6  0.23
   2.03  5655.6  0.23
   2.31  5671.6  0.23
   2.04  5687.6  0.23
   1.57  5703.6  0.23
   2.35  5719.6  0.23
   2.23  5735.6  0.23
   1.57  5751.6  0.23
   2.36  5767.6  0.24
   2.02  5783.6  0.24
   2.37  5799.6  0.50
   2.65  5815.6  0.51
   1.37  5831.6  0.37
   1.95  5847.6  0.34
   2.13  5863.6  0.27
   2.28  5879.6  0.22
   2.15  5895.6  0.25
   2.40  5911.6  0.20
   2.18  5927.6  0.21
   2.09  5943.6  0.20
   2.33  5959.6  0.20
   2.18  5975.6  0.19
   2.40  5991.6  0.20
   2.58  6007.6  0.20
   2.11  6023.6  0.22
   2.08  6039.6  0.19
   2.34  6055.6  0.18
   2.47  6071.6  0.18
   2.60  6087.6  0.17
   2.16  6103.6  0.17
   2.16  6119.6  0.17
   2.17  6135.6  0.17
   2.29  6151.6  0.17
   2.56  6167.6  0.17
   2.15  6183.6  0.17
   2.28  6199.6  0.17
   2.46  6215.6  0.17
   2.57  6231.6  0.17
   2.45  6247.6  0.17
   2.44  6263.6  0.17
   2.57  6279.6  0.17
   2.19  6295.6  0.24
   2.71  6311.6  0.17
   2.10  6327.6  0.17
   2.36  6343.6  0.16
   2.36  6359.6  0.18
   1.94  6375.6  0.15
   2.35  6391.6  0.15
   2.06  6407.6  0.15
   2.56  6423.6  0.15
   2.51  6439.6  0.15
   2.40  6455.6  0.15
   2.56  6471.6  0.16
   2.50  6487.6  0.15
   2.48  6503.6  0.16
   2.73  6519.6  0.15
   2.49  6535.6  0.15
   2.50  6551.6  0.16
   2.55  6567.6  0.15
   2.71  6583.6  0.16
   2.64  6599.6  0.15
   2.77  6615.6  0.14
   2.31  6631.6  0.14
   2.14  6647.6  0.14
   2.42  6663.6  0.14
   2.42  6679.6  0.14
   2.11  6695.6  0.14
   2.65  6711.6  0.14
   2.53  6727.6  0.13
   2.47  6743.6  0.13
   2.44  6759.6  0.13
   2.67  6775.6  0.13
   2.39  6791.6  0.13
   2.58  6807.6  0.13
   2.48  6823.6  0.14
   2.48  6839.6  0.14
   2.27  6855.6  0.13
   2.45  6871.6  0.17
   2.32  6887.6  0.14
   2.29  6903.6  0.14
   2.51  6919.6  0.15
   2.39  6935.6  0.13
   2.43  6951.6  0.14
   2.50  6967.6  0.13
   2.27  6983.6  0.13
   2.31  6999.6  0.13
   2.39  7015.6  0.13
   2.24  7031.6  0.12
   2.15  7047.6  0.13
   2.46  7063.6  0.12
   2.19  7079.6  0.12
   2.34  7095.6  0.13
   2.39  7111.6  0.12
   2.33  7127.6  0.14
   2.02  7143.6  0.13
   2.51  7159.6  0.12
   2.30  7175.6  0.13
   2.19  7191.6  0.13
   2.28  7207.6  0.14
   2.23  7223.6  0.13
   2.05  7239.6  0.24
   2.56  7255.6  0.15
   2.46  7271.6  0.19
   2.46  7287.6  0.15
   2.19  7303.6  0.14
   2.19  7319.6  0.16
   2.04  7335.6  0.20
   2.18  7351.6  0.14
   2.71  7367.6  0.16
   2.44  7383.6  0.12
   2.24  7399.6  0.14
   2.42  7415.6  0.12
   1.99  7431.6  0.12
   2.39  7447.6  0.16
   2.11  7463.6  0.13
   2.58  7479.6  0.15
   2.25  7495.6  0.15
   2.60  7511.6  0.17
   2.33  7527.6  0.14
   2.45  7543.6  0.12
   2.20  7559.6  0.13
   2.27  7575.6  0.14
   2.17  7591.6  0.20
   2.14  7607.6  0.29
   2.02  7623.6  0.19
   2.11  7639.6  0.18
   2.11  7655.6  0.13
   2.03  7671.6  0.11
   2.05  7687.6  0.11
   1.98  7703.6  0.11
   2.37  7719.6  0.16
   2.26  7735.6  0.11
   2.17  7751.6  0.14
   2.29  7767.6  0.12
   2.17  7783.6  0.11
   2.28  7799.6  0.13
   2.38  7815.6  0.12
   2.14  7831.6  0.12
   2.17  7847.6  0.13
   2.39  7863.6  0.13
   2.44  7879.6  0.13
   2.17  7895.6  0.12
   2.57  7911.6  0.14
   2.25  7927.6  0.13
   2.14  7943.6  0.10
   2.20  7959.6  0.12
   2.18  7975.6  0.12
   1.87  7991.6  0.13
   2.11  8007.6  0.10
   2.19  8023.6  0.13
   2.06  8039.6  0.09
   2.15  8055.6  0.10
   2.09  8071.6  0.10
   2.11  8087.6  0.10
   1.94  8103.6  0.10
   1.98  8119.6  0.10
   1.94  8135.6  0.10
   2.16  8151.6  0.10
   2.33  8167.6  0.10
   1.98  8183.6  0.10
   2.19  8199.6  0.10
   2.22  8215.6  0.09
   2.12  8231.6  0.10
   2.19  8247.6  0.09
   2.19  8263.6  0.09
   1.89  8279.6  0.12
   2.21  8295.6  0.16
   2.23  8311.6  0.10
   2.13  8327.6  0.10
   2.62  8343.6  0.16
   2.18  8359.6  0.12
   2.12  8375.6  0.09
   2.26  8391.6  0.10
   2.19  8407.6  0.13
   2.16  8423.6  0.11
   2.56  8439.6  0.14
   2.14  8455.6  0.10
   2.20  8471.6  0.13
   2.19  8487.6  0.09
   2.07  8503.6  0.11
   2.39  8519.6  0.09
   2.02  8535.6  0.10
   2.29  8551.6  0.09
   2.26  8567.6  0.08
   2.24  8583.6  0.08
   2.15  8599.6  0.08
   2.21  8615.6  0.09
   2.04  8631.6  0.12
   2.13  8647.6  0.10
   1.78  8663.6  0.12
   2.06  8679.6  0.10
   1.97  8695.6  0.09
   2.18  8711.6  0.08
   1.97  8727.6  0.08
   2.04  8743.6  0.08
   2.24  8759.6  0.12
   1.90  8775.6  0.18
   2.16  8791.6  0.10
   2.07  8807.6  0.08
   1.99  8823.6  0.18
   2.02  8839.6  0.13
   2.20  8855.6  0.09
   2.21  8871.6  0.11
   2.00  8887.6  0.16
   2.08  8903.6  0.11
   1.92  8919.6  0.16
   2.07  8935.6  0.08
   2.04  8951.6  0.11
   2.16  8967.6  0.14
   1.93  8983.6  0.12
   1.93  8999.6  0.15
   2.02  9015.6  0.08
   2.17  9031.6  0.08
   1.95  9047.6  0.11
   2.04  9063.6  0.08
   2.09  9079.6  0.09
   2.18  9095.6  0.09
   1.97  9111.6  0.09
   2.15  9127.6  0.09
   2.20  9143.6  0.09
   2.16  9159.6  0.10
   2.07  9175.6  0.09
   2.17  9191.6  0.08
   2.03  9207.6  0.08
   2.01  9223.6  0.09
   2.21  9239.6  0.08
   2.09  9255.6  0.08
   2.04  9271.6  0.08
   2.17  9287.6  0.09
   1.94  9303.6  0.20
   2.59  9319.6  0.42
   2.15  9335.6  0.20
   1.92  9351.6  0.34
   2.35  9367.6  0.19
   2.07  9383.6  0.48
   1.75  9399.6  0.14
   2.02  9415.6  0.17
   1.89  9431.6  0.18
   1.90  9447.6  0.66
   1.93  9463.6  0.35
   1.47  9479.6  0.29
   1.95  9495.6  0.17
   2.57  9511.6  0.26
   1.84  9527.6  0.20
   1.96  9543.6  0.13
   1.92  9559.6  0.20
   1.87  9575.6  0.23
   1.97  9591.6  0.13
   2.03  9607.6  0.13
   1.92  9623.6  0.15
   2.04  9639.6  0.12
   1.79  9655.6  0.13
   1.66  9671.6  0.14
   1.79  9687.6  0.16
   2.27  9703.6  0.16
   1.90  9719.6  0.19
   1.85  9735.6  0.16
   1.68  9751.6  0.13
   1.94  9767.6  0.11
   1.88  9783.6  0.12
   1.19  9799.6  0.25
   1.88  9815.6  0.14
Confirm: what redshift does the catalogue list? 0.131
